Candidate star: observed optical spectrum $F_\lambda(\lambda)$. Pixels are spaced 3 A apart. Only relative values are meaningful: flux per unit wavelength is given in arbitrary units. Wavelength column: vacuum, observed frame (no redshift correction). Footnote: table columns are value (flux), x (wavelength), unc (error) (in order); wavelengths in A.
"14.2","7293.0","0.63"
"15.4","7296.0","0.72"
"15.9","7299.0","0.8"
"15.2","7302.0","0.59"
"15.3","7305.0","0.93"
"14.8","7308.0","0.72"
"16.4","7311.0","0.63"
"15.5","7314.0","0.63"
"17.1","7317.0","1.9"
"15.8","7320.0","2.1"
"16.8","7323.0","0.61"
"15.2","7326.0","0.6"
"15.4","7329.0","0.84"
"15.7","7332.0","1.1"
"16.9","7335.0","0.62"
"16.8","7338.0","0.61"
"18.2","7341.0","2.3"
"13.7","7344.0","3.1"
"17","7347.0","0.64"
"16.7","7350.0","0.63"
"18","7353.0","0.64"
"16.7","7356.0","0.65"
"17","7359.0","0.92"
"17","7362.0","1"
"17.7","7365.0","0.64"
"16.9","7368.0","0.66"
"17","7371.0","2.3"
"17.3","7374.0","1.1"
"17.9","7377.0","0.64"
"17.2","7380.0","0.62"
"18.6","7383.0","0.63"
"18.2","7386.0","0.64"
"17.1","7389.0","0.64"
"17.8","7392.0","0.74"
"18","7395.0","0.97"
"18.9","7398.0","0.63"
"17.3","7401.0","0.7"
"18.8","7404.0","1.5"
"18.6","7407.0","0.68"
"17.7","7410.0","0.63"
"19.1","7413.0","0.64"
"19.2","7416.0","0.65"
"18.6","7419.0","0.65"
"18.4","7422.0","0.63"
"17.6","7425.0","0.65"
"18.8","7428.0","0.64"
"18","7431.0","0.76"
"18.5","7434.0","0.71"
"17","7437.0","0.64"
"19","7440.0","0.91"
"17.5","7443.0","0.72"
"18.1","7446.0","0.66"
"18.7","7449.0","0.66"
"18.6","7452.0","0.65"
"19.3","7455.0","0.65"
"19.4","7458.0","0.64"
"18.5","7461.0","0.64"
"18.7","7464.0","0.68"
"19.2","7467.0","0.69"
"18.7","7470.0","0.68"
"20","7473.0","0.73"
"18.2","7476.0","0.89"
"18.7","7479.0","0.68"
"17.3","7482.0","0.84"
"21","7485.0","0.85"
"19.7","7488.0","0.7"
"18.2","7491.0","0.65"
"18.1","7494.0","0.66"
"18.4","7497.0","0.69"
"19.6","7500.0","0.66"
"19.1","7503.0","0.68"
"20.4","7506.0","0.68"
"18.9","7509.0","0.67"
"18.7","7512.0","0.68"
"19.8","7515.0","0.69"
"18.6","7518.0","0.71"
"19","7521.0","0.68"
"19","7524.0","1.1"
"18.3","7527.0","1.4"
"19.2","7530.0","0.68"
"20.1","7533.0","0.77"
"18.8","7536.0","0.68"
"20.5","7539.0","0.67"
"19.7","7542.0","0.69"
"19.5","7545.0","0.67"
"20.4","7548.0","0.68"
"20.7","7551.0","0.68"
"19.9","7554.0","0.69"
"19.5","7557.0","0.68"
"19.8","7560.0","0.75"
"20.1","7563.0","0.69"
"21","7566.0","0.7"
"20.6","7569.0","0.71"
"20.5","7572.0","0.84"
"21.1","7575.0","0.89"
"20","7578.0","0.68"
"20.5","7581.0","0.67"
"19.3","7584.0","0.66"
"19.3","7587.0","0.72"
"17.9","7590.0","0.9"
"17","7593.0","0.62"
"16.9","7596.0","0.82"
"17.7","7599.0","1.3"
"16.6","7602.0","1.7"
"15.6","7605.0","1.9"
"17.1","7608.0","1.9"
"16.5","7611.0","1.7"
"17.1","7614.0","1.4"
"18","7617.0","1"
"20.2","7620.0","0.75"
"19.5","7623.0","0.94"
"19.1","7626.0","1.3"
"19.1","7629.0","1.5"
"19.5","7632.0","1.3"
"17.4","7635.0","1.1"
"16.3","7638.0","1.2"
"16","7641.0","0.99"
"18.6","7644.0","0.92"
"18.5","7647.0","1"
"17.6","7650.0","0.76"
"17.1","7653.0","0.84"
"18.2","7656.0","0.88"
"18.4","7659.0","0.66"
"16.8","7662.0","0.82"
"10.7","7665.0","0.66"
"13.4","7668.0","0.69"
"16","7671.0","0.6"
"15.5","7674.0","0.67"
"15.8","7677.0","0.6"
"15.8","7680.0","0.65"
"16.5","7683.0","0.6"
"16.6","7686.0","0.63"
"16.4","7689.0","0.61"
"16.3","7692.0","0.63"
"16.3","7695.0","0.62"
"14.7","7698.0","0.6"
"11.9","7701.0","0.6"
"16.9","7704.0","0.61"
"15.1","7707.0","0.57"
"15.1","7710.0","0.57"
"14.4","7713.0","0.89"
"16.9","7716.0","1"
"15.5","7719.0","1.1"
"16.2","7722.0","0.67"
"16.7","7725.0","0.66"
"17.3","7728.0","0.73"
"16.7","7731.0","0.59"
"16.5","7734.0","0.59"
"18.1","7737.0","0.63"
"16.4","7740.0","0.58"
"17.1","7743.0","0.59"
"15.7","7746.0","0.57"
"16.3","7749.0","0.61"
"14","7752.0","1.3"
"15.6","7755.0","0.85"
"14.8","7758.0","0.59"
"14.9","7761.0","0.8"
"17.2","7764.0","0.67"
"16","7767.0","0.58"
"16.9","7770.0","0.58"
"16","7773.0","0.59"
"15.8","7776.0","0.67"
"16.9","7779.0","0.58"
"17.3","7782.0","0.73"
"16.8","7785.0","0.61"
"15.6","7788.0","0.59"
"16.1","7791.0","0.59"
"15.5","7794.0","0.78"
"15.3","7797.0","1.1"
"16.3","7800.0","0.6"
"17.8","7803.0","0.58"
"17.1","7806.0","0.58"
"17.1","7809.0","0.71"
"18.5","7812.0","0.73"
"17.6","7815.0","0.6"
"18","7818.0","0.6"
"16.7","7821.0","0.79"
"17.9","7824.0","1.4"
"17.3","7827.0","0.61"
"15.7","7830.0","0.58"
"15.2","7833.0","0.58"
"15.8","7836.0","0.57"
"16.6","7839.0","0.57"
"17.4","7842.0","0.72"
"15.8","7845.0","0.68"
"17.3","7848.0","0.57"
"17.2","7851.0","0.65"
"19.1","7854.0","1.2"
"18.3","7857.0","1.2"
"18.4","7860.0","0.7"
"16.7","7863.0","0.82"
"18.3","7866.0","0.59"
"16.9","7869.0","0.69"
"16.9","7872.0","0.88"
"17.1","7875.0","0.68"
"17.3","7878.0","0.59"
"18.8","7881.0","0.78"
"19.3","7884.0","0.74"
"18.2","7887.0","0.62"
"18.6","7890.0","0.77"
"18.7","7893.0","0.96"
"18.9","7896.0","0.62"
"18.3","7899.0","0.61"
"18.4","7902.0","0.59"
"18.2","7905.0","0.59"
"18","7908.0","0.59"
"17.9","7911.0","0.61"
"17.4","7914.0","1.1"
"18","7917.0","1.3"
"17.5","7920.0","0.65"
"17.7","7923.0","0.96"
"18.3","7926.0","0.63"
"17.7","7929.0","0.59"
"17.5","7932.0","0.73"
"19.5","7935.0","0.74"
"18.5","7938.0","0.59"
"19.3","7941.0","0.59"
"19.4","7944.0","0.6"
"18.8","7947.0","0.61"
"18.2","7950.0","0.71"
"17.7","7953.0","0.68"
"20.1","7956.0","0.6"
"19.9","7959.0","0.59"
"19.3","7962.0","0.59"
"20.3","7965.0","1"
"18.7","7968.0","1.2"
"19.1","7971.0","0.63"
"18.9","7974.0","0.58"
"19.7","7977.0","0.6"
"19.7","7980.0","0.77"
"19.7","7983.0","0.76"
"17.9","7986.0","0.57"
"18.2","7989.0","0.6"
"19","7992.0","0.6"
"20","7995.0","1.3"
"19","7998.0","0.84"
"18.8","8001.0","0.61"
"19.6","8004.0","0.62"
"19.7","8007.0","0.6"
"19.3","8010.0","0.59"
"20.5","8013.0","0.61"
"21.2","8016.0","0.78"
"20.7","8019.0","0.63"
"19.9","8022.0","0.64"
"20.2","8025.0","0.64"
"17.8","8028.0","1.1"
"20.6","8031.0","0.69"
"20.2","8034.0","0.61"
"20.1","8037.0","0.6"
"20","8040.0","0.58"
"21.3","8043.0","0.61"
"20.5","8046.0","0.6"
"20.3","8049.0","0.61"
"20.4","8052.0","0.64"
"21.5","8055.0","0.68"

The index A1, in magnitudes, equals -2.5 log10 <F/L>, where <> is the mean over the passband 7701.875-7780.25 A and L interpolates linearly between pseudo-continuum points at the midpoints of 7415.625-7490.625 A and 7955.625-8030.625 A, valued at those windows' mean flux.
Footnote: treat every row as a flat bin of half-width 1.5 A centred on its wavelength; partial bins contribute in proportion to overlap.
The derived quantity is 0.19 mag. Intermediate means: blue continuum 18.7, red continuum 19.5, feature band 16.1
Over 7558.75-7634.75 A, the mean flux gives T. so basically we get 18.8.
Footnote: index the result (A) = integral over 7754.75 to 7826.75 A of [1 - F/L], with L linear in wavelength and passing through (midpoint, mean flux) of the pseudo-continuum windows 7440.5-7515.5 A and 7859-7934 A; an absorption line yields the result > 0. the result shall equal 6.3 A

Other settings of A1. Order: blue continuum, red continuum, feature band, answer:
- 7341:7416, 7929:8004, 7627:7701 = 0.11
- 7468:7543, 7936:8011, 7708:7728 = 0.20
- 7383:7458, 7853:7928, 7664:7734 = 0.17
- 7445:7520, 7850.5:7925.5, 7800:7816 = 0.04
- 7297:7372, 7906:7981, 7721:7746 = 0.07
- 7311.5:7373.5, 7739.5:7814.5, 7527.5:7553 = -0.20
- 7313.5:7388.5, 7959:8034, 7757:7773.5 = 0.16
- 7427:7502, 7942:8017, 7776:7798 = 0.18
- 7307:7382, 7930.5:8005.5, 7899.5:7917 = 0.05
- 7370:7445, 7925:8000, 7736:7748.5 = 0.12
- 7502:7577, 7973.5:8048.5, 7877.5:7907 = 0.07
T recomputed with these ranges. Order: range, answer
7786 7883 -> 17.1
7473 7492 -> 19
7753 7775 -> 15.9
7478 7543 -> 19.1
